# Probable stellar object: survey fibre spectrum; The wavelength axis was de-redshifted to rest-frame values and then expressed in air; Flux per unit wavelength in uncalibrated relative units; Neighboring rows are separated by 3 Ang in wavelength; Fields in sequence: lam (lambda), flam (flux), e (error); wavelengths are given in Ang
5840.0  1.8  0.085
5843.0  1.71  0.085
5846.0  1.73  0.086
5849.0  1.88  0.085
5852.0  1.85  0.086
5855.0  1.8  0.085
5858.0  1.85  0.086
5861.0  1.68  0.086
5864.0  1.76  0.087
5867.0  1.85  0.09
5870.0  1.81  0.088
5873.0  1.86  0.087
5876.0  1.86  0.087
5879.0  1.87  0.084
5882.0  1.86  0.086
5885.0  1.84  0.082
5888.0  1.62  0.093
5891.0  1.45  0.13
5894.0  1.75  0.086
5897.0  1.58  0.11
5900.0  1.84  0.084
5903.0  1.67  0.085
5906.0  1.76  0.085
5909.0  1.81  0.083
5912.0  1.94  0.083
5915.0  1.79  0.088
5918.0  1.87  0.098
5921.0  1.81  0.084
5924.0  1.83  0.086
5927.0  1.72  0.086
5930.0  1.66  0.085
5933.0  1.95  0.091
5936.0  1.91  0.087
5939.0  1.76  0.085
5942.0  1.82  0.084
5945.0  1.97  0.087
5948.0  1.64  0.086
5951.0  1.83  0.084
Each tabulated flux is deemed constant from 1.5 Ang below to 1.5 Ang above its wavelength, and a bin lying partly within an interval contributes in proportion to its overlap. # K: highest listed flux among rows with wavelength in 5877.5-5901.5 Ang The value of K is 1.87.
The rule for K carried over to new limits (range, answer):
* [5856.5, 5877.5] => 1.86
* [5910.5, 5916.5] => 1.94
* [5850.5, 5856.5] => 1.85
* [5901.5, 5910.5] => 1.81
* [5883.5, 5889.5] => 1.84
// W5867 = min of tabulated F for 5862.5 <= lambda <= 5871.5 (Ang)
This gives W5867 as 1.76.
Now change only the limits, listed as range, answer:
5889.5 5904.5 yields 1.45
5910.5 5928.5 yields 1.72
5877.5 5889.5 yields 1.62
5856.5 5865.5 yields 1.68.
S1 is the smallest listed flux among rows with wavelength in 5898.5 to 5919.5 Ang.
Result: 1.67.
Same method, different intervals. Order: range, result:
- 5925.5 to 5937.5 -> 1.66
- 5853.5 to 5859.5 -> 1.8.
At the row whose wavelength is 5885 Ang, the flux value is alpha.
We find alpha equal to 1.84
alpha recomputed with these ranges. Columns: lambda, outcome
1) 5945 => 1.97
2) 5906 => 1.76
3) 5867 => 1.85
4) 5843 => 1.71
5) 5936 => 1.91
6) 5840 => 1.8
